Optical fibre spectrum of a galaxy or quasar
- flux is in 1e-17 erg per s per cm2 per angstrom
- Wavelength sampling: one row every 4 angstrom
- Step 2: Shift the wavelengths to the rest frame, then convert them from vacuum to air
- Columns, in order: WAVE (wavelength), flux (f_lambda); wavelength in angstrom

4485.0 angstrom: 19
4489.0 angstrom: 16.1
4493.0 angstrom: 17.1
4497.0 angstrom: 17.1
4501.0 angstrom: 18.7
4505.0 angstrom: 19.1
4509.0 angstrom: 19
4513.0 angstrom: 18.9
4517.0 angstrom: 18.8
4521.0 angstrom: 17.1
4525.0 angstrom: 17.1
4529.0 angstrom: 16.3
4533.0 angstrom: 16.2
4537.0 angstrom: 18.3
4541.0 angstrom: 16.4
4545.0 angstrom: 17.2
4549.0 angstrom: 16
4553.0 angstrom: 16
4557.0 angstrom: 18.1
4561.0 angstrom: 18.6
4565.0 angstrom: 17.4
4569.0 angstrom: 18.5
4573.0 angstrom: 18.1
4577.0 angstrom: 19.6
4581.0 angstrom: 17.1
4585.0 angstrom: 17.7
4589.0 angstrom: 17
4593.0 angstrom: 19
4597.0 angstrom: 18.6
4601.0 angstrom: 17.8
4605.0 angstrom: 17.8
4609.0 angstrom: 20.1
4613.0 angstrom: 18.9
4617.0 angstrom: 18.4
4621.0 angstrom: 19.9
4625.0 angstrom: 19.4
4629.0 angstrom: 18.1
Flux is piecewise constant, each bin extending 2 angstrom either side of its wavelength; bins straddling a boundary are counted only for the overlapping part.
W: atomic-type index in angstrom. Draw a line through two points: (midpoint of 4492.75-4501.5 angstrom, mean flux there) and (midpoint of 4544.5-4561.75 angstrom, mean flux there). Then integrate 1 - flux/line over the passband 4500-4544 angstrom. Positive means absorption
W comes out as -1.1 angstrom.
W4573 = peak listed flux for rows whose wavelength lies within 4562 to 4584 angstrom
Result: 19.6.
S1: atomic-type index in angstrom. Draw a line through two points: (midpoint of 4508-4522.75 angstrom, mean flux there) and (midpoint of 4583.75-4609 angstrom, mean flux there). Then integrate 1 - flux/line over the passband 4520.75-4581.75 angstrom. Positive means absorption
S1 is 3.1 angstrom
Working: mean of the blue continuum 18.4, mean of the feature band 17.4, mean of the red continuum 18.2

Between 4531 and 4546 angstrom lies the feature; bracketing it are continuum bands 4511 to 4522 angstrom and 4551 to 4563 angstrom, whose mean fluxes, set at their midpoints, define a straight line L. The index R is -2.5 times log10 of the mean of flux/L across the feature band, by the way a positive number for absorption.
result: 0.06 mag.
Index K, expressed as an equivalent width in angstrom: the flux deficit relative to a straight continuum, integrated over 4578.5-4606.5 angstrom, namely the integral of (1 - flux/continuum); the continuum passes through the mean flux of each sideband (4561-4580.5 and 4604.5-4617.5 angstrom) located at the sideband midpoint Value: 1.2 angstrom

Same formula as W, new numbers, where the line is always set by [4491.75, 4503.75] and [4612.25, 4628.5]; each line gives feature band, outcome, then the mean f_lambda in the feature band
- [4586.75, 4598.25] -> 0.4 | 18.2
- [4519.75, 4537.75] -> 1.2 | 16.9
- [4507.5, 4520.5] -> -0.5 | 18.7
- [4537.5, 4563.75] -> 1.7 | 17.1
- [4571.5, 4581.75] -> 0.1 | 18.4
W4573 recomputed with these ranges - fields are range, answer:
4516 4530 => 18.8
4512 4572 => 18.9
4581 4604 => 19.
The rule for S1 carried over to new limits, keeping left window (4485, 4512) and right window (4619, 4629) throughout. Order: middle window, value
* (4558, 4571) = 0.37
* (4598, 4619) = 0.63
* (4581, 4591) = 0.86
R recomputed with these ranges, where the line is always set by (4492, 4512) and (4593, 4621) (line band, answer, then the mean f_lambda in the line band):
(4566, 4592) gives 0.035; 18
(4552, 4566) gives 0.053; 17.6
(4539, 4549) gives 0.113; 16.6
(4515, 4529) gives 0.055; 17.5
